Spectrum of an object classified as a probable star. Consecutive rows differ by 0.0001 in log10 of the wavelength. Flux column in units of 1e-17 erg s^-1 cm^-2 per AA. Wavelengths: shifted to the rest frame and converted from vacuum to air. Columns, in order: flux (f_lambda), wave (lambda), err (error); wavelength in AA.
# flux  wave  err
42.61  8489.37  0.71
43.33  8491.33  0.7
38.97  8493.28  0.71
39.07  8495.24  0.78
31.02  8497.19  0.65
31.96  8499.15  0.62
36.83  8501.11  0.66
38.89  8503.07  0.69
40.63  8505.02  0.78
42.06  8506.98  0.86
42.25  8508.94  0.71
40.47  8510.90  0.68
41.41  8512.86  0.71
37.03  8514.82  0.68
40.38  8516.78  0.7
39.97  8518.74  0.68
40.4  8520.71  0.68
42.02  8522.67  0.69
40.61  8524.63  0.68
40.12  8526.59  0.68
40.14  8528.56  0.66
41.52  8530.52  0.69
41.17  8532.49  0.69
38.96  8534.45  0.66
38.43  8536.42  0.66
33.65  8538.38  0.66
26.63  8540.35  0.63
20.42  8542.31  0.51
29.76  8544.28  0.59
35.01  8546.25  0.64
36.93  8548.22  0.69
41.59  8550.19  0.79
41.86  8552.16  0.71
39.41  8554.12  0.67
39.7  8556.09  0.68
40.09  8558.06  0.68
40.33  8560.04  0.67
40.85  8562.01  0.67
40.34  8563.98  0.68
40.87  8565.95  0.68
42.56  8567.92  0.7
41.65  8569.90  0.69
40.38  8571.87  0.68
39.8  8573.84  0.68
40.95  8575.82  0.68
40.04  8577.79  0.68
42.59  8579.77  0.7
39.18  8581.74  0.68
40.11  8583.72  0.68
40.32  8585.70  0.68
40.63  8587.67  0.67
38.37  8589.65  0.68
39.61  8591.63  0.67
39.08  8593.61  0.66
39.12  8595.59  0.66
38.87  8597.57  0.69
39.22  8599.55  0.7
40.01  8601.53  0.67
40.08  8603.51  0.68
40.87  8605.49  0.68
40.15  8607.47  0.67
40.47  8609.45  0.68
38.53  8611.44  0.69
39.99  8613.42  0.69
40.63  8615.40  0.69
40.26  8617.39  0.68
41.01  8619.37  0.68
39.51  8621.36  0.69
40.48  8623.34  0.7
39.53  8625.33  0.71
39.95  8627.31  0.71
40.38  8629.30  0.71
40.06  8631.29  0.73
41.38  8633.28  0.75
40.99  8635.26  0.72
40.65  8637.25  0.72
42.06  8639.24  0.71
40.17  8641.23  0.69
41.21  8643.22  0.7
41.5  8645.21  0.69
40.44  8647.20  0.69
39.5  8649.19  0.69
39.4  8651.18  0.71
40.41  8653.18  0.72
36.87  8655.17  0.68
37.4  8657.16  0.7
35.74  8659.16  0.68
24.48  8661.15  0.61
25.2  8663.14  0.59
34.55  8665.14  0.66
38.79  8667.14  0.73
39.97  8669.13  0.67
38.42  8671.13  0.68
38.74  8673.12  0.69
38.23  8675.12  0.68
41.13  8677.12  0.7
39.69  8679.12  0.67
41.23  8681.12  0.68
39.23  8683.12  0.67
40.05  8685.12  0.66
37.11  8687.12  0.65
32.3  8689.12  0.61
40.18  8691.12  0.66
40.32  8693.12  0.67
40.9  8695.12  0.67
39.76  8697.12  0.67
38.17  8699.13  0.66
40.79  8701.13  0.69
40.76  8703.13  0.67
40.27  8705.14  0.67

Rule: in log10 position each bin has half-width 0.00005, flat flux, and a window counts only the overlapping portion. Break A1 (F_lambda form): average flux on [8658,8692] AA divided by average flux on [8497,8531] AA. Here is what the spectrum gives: 0.93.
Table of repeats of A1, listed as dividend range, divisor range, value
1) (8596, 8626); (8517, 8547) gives 1.09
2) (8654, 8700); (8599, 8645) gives 0.92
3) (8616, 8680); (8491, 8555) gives 1.02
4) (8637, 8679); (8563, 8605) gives 0.94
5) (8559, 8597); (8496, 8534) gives 1.02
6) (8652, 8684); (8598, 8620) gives 0.92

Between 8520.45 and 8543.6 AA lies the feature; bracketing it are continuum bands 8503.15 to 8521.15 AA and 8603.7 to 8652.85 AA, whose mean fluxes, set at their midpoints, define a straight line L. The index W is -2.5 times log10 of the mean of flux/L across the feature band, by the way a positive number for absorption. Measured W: 0.10 mag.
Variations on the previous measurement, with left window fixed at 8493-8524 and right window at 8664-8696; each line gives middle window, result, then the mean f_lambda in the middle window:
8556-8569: -0.05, 40.7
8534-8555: 0.13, 34.7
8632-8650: -0.06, 40.9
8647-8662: 0.06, 36.7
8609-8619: -0.03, 40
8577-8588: -0.04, 40.5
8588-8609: -0.02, 39.6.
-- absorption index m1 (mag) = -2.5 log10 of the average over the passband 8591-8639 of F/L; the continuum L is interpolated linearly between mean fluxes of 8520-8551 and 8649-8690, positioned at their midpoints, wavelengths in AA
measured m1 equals -0.09 mag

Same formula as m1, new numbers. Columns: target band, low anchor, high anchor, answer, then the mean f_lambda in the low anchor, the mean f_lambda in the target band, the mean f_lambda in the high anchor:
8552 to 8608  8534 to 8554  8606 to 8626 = -0.08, 34.4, 40.2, 40.1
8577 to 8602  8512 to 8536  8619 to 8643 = 0.02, 40.3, 39.8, 40.5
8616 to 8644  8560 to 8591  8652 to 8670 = -0.10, 40.6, 40.5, 34.8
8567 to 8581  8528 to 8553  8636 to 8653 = -0.11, 35.7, 41.1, 40.6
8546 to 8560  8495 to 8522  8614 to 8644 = 0.00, 38.8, 39.5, 40.5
